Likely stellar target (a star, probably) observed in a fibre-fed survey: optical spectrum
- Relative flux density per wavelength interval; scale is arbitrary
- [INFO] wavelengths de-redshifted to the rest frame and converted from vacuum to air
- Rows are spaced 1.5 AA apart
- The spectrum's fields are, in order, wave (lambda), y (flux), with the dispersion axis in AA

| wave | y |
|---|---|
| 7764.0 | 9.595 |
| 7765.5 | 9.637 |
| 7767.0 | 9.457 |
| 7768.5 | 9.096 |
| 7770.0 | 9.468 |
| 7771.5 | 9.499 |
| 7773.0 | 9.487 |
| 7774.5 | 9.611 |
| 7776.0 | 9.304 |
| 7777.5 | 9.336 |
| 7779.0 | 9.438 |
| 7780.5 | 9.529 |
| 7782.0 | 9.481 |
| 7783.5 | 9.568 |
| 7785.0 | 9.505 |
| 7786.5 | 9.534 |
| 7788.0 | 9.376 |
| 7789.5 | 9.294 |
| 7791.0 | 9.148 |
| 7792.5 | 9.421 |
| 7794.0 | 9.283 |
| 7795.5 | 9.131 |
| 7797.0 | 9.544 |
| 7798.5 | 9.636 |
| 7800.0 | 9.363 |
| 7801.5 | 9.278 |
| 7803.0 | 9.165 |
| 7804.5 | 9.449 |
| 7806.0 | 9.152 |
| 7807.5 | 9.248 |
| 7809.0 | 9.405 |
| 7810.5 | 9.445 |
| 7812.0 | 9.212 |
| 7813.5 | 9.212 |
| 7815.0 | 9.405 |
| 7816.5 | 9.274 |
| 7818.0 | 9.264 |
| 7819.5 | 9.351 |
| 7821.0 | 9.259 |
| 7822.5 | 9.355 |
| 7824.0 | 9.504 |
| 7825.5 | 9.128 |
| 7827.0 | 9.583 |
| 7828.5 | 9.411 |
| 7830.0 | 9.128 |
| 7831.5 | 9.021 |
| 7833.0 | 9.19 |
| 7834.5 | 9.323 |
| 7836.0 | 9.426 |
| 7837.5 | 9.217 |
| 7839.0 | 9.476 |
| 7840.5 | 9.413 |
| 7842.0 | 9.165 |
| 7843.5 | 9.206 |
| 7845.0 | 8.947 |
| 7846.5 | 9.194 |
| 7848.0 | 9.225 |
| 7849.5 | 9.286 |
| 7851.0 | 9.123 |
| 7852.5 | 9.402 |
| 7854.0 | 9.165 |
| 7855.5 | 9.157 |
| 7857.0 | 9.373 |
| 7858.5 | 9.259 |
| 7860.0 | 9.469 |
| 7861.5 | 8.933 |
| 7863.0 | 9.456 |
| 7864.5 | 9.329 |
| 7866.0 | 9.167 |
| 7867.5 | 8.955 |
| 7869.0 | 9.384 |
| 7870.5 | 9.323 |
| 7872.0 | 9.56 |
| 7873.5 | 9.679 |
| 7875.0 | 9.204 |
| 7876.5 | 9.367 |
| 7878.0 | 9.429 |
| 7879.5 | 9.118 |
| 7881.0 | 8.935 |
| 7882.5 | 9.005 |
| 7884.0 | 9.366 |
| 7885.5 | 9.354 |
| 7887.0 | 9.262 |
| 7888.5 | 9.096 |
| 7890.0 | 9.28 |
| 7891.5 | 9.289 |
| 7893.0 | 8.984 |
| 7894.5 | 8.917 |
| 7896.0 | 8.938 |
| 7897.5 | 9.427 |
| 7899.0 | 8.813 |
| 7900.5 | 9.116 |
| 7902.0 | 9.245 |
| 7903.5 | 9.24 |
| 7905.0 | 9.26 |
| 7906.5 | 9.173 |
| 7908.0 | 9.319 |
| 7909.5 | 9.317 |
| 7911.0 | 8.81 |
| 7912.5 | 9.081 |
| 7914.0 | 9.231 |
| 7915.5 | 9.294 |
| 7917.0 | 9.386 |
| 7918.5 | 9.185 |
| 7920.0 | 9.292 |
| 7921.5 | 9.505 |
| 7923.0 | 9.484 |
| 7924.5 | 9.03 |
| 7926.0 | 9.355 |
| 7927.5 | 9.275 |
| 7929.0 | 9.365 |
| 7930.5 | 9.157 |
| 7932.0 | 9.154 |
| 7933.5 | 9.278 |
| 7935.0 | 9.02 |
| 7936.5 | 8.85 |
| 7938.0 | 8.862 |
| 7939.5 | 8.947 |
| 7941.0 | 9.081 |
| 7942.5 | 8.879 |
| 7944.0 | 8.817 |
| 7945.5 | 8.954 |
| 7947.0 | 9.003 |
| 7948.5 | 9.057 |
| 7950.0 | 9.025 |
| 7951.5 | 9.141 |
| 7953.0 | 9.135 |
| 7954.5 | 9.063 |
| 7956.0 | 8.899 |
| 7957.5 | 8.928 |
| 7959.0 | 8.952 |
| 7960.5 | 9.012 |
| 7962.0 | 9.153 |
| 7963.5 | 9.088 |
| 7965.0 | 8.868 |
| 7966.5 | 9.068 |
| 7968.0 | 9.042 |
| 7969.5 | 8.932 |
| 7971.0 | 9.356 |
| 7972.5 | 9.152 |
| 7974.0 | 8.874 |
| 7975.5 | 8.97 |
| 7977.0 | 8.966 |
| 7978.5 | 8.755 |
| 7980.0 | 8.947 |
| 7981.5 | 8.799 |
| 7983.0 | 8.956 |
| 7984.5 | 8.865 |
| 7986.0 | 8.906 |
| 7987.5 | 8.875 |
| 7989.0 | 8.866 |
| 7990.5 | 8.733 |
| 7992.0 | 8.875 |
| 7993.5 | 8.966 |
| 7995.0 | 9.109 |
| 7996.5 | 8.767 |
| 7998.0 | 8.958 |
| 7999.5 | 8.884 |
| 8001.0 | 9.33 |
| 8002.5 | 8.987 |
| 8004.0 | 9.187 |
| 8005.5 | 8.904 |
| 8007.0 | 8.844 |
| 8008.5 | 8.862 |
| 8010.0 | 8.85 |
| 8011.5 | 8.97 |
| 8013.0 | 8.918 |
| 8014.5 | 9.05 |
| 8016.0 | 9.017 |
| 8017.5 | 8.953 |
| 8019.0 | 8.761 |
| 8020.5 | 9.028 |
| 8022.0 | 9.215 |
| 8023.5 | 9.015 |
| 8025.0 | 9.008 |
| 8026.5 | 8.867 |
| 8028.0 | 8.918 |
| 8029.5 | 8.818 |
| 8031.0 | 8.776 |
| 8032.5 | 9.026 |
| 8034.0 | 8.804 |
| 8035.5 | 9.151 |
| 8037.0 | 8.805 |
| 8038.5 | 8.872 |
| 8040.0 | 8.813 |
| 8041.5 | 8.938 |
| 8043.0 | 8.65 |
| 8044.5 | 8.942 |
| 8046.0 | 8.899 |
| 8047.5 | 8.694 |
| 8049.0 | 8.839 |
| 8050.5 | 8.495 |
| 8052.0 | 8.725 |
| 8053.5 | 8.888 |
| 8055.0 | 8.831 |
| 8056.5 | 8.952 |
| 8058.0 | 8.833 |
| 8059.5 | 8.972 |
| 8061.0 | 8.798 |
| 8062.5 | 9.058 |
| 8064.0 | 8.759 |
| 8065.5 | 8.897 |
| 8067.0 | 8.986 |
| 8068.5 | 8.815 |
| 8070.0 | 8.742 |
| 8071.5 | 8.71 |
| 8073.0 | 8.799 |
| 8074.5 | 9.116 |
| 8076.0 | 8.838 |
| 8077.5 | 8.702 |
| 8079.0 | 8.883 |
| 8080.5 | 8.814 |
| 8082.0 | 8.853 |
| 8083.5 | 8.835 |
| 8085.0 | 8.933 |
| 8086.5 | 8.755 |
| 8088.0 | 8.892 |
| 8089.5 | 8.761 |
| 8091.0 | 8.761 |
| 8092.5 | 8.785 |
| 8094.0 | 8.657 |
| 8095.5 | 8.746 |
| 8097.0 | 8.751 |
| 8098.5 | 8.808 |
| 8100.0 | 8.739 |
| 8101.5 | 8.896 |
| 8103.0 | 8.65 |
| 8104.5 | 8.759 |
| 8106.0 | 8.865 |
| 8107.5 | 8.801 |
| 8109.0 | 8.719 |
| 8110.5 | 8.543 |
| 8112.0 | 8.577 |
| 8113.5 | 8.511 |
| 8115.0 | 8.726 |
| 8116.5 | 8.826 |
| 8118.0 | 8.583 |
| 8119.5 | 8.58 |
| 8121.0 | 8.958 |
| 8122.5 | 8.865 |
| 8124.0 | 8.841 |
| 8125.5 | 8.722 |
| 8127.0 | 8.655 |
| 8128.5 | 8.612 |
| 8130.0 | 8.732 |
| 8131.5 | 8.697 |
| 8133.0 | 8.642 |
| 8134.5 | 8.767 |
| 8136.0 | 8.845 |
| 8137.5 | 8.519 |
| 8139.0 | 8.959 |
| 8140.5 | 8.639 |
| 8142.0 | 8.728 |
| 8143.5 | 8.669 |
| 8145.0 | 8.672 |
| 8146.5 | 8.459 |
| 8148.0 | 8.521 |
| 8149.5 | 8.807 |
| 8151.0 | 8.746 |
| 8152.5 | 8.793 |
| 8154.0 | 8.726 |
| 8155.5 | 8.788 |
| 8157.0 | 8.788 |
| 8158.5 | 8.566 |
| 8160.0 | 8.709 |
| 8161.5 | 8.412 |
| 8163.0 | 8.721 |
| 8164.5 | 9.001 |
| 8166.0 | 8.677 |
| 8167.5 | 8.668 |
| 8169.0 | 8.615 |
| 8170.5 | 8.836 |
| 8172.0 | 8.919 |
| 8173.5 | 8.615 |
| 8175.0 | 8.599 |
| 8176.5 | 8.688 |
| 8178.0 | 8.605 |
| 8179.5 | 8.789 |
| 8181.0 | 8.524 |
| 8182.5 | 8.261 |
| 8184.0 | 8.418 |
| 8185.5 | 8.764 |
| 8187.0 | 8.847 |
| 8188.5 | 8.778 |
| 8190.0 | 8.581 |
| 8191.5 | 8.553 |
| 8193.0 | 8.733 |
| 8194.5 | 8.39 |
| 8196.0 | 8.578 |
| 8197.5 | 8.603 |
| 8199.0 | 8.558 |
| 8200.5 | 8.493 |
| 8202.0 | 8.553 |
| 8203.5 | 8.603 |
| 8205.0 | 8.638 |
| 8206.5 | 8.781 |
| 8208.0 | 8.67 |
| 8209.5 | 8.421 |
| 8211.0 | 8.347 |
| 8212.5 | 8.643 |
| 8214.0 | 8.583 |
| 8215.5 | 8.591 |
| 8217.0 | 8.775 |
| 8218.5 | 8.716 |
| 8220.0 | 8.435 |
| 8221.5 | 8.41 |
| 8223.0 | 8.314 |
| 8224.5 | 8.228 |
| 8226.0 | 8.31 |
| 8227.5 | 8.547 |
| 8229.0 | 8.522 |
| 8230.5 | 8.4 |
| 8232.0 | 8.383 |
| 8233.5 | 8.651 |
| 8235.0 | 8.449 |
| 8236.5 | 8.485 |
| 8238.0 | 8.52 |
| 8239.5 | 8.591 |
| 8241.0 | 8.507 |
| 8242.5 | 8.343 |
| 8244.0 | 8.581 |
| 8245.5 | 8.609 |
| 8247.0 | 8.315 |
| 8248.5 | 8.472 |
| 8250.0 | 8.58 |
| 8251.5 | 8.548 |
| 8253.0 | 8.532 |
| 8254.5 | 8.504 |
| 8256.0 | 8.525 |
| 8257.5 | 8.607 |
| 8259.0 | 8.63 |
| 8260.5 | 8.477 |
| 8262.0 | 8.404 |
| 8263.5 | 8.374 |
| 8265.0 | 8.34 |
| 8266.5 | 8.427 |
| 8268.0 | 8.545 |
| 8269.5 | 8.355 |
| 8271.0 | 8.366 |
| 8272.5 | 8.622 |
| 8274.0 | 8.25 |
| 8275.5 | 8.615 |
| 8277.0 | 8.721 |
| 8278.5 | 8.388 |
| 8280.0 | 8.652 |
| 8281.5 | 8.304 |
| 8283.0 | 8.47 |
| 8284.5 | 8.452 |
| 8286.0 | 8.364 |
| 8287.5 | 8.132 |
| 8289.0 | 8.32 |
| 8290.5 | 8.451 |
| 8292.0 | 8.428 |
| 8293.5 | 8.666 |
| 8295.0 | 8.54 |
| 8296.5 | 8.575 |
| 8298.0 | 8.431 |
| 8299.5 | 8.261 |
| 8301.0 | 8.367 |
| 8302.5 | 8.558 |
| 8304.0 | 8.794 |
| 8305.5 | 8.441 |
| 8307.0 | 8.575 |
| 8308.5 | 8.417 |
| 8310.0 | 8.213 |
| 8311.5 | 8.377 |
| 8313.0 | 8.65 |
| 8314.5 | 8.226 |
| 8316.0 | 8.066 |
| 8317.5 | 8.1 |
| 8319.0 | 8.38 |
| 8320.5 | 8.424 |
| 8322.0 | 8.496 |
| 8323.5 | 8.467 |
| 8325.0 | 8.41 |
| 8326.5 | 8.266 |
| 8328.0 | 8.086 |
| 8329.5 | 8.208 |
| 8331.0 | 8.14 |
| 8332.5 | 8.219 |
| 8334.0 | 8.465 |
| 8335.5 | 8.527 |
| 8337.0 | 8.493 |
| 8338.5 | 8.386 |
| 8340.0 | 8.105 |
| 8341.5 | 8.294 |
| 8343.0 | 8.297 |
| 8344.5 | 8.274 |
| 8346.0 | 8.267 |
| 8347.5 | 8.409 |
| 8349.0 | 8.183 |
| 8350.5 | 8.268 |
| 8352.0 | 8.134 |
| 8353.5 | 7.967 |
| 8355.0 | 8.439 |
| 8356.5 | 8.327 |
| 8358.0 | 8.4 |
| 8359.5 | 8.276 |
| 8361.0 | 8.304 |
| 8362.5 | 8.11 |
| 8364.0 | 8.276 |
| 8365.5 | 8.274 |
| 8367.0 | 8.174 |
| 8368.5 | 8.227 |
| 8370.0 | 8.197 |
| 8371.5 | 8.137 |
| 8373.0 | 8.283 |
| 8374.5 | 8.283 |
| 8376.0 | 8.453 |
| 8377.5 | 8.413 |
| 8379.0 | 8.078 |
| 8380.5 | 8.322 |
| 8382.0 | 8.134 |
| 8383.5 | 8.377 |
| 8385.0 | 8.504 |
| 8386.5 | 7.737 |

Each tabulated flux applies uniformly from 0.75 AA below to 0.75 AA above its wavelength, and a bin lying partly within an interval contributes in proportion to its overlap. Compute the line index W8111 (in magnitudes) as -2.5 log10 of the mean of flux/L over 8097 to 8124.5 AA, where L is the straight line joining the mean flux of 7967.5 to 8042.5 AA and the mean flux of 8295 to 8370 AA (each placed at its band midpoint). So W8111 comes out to 0.00 mag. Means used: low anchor 8.94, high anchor 8.33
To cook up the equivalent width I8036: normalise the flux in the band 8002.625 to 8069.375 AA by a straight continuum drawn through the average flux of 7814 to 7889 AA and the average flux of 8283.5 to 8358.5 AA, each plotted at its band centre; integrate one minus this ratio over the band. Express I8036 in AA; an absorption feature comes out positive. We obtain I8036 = 0.1 AA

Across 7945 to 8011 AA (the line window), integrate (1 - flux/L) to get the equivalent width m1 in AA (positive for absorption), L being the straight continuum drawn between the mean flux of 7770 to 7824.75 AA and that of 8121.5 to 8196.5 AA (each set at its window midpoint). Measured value 0.4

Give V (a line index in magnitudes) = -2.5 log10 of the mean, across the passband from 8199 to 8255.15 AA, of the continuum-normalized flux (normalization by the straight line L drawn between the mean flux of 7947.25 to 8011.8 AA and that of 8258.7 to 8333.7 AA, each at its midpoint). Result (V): 0.002 mag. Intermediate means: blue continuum 8.97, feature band 8.52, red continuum 8.41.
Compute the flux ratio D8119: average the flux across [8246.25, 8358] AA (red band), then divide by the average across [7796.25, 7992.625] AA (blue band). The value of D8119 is 0.92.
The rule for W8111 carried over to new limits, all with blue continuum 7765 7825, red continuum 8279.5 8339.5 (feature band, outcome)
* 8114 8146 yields 0.002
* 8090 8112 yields 0.006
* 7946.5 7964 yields 0.004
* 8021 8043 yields 0.000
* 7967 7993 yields 0.011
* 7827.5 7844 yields 0.003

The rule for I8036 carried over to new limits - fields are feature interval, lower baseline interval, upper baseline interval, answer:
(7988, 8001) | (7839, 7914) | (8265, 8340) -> 0.11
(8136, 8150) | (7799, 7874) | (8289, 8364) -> 0.05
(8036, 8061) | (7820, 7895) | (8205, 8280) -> 0.16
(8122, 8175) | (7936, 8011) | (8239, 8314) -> -0.18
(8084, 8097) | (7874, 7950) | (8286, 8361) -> 0.03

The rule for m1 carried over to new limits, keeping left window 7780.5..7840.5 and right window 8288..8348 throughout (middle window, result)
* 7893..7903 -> 0.1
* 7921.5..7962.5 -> 0.1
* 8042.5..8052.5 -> 0.2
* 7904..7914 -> 0.0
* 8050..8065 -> 0.1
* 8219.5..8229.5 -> 0.2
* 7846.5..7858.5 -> 0.0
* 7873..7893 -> -0.1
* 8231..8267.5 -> 0.1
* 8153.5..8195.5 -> -0.1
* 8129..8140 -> 0.0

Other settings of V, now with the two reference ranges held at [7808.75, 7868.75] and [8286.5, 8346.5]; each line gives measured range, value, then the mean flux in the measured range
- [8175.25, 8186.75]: 0.00 mag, 8.59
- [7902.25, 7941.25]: -0.01 mag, 9.19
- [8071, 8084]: 0.00 mag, 8.84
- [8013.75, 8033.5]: 0.00 mag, 8.96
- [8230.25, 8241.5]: 0.00 mag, 8.5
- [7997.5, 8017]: 0.00 mag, 8.98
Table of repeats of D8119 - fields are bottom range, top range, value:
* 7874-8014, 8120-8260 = 0.95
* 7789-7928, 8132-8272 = 0.93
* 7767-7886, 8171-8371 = 0.91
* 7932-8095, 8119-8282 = 0.96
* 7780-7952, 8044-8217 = 0.94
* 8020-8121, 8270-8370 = 0.95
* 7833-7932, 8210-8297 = 0.92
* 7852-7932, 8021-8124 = 0.96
